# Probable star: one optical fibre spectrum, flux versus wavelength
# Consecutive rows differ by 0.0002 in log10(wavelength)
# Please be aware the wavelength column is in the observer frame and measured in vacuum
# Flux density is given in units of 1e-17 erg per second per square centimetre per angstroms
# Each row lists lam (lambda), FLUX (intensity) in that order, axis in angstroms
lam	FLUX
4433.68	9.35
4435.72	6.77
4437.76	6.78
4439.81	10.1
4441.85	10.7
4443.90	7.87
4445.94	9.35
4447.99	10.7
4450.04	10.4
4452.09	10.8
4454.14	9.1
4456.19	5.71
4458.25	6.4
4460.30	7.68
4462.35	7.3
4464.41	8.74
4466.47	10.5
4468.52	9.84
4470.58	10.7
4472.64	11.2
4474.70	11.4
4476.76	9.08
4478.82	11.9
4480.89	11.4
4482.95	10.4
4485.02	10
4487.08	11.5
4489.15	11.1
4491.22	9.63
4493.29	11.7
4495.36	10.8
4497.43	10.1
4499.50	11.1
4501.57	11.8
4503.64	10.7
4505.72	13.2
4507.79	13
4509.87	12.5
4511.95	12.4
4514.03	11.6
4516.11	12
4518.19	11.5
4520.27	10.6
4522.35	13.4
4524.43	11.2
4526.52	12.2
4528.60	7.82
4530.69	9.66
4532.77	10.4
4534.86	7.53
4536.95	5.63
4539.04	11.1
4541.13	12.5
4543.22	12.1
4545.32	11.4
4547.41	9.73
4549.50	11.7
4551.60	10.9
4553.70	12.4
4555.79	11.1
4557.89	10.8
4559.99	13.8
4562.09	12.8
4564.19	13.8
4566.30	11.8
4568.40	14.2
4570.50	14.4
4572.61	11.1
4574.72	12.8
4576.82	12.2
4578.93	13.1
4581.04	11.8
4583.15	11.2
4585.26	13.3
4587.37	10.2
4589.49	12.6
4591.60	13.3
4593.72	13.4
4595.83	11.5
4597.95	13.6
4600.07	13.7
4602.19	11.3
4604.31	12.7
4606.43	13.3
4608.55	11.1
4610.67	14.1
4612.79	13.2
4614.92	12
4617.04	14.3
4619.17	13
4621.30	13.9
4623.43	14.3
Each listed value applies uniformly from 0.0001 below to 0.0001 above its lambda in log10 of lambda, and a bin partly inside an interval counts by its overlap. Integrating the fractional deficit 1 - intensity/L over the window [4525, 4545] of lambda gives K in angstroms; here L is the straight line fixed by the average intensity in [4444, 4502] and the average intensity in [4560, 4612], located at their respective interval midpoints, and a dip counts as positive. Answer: 2.6 angstroms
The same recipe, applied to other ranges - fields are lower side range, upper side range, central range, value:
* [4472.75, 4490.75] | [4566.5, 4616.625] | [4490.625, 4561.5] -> 2.5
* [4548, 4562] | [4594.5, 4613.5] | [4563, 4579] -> -1.1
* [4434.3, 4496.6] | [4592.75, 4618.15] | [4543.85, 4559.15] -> 0.5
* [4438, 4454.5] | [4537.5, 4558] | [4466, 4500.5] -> -1.4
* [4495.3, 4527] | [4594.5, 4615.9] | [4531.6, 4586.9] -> 2.6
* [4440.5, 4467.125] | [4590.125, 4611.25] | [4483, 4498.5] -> -1.3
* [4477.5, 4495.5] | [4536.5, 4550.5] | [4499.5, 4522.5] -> -2.3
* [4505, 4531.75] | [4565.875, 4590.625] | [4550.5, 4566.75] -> -0.1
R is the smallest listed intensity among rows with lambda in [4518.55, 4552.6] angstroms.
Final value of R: 5.63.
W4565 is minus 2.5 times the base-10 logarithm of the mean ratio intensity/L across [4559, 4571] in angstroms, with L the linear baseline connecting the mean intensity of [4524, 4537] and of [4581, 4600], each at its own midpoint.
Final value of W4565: -0.203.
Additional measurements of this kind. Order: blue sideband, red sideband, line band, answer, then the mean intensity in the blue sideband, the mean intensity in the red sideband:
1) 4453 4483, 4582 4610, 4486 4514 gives -0.13 mag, 9.4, 12.4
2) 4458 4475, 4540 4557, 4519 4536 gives 0.06 mag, 9.35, 11.5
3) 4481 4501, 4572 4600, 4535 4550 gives 0.13 mag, 10.8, 12.4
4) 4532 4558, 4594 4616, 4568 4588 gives -0.06 mag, 10.6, 12.7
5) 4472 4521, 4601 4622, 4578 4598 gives 0.02 mag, 11.3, 12.9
